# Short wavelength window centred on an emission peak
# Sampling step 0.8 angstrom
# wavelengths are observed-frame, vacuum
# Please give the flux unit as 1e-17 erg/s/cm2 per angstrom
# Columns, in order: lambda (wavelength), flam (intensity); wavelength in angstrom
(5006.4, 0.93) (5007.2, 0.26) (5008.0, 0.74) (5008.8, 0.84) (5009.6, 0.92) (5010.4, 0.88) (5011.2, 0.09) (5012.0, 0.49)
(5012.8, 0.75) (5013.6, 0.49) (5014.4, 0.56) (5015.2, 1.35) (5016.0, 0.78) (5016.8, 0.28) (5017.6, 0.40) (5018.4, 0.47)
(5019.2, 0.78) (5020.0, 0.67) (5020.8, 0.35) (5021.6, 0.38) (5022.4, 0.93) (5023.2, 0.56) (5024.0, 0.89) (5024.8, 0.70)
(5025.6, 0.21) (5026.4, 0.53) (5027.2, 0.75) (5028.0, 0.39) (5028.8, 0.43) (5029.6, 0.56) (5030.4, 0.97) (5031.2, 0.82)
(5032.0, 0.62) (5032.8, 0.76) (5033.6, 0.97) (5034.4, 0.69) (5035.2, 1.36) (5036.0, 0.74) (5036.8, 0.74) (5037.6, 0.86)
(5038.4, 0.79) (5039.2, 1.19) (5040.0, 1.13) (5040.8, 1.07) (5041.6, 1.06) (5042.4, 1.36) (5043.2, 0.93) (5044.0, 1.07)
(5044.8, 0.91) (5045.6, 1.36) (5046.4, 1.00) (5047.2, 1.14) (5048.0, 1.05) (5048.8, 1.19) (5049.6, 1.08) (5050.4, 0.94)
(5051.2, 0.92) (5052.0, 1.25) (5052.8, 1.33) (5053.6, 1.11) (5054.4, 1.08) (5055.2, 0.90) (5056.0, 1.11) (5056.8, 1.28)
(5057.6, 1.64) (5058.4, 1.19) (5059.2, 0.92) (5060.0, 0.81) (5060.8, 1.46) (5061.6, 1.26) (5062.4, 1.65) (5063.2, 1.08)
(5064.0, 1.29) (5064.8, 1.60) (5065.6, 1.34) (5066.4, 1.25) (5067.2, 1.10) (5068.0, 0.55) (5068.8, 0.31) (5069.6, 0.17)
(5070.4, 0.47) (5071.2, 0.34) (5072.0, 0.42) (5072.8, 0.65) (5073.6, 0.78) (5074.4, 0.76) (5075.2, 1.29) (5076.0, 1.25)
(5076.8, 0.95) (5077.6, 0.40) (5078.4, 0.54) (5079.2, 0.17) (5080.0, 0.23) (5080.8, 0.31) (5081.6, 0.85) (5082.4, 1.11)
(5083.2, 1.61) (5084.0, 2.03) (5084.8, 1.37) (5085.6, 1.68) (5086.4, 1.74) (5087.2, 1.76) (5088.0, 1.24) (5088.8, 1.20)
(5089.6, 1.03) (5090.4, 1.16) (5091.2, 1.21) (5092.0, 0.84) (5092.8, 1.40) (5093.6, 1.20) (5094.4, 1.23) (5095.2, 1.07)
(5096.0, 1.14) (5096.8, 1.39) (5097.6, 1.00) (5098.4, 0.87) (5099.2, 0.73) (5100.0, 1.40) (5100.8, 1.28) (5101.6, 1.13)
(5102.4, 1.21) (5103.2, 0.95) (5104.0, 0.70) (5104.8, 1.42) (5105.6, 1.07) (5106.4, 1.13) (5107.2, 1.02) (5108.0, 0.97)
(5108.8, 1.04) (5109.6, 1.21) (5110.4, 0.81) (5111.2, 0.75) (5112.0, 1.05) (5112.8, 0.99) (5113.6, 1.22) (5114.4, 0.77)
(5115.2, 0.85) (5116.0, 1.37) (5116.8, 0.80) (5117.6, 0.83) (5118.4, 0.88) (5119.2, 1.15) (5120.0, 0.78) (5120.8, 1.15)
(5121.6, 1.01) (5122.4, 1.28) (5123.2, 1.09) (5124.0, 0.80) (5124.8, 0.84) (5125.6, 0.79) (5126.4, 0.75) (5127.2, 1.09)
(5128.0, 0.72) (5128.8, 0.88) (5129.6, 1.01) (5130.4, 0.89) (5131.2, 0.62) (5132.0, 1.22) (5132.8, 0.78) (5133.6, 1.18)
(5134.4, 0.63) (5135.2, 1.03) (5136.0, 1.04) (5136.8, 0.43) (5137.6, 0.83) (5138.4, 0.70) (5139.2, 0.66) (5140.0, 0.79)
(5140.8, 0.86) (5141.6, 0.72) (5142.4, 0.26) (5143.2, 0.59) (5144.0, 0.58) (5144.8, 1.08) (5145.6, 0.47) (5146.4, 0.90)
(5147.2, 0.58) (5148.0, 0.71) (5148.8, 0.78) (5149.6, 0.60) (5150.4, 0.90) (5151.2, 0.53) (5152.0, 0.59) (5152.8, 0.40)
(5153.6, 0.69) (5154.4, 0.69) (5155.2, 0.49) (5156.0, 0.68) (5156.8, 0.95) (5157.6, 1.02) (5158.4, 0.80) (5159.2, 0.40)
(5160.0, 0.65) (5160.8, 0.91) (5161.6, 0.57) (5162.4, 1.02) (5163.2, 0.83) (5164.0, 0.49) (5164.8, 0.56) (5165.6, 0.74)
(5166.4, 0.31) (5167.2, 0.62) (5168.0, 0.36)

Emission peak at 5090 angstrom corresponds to C IV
